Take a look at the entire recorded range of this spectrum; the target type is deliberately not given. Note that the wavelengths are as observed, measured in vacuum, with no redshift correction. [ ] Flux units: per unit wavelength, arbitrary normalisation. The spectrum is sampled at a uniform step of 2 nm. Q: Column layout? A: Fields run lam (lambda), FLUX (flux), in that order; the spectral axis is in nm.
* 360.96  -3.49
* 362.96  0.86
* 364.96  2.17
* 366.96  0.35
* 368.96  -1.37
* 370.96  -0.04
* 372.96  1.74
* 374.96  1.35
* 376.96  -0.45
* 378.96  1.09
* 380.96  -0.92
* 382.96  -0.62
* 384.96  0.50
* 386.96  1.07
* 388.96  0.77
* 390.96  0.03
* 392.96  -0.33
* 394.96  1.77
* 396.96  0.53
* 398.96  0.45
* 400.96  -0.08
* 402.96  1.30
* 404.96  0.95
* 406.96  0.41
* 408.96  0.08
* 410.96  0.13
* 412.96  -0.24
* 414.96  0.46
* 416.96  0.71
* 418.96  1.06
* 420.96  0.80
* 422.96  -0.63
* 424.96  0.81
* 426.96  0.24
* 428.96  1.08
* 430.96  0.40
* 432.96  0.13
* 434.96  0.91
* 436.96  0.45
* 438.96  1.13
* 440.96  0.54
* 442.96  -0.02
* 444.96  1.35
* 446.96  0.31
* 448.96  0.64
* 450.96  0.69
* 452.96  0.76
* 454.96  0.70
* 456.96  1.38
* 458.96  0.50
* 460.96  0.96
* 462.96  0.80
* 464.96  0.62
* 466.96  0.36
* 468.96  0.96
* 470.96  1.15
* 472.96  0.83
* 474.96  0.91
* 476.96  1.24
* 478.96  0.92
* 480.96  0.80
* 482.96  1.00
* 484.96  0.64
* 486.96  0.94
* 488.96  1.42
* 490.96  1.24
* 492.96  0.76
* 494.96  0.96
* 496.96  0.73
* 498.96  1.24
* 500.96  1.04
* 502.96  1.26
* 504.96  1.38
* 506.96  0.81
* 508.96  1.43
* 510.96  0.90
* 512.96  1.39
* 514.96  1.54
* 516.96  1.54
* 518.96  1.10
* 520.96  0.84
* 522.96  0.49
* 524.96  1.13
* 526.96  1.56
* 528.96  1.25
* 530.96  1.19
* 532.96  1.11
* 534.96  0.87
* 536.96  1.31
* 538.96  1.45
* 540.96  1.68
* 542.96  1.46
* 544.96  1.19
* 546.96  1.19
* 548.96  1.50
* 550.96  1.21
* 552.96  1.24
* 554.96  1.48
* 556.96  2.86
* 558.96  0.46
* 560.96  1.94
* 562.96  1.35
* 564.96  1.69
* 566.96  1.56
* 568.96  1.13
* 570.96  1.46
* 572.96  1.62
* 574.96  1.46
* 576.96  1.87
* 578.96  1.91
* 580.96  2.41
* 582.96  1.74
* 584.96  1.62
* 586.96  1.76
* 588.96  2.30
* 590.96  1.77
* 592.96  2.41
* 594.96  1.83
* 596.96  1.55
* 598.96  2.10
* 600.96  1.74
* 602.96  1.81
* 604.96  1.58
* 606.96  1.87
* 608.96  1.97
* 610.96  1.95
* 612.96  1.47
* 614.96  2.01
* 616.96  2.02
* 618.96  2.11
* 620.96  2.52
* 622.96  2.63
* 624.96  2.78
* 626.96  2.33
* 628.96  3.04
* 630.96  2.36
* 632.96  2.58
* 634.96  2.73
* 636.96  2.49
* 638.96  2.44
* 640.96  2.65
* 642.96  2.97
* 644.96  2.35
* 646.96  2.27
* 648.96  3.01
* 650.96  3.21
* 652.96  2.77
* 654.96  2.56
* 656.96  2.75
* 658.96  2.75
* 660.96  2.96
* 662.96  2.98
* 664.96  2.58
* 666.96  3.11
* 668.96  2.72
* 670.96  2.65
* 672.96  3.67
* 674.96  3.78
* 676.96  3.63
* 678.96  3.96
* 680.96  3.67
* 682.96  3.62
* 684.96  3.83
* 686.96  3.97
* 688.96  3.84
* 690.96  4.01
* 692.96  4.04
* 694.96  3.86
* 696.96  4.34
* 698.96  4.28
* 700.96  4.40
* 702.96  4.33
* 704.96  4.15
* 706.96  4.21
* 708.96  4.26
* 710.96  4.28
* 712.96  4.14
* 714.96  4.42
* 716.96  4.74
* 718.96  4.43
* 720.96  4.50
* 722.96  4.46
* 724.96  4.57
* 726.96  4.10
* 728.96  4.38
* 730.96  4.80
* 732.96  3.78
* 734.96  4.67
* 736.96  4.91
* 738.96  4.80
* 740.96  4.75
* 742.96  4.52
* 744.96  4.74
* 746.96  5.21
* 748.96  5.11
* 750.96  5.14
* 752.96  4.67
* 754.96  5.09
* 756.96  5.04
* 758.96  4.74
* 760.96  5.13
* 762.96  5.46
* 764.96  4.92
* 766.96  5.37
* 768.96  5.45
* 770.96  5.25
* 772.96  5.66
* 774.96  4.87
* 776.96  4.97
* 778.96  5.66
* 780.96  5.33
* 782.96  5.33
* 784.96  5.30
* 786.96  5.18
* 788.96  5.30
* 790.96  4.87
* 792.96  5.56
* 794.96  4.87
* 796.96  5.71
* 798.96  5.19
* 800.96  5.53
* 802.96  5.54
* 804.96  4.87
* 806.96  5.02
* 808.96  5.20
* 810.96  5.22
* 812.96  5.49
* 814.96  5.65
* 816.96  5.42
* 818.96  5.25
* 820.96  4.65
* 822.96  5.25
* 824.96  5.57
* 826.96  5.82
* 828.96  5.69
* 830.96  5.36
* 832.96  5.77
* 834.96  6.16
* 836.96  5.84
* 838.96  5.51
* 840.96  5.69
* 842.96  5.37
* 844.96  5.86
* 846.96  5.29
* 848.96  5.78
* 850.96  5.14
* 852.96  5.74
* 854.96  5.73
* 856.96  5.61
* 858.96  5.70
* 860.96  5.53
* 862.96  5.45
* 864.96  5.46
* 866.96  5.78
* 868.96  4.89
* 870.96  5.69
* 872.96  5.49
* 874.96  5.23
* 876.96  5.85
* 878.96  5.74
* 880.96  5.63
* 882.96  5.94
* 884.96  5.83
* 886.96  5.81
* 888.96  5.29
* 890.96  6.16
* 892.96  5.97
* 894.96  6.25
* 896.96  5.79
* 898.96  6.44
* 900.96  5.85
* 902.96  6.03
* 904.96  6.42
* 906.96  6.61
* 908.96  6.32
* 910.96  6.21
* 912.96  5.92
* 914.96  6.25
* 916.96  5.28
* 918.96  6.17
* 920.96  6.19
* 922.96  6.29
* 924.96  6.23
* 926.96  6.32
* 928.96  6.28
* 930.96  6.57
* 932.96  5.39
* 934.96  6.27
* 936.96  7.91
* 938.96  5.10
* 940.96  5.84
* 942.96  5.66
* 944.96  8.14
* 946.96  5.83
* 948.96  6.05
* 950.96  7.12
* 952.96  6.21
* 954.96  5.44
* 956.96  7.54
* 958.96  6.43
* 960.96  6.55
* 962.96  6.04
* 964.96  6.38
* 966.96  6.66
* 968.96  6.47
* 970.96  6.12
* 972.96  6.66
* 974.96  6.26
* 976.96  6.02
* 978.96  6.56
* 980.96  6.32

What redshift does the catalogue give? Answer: 0.56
